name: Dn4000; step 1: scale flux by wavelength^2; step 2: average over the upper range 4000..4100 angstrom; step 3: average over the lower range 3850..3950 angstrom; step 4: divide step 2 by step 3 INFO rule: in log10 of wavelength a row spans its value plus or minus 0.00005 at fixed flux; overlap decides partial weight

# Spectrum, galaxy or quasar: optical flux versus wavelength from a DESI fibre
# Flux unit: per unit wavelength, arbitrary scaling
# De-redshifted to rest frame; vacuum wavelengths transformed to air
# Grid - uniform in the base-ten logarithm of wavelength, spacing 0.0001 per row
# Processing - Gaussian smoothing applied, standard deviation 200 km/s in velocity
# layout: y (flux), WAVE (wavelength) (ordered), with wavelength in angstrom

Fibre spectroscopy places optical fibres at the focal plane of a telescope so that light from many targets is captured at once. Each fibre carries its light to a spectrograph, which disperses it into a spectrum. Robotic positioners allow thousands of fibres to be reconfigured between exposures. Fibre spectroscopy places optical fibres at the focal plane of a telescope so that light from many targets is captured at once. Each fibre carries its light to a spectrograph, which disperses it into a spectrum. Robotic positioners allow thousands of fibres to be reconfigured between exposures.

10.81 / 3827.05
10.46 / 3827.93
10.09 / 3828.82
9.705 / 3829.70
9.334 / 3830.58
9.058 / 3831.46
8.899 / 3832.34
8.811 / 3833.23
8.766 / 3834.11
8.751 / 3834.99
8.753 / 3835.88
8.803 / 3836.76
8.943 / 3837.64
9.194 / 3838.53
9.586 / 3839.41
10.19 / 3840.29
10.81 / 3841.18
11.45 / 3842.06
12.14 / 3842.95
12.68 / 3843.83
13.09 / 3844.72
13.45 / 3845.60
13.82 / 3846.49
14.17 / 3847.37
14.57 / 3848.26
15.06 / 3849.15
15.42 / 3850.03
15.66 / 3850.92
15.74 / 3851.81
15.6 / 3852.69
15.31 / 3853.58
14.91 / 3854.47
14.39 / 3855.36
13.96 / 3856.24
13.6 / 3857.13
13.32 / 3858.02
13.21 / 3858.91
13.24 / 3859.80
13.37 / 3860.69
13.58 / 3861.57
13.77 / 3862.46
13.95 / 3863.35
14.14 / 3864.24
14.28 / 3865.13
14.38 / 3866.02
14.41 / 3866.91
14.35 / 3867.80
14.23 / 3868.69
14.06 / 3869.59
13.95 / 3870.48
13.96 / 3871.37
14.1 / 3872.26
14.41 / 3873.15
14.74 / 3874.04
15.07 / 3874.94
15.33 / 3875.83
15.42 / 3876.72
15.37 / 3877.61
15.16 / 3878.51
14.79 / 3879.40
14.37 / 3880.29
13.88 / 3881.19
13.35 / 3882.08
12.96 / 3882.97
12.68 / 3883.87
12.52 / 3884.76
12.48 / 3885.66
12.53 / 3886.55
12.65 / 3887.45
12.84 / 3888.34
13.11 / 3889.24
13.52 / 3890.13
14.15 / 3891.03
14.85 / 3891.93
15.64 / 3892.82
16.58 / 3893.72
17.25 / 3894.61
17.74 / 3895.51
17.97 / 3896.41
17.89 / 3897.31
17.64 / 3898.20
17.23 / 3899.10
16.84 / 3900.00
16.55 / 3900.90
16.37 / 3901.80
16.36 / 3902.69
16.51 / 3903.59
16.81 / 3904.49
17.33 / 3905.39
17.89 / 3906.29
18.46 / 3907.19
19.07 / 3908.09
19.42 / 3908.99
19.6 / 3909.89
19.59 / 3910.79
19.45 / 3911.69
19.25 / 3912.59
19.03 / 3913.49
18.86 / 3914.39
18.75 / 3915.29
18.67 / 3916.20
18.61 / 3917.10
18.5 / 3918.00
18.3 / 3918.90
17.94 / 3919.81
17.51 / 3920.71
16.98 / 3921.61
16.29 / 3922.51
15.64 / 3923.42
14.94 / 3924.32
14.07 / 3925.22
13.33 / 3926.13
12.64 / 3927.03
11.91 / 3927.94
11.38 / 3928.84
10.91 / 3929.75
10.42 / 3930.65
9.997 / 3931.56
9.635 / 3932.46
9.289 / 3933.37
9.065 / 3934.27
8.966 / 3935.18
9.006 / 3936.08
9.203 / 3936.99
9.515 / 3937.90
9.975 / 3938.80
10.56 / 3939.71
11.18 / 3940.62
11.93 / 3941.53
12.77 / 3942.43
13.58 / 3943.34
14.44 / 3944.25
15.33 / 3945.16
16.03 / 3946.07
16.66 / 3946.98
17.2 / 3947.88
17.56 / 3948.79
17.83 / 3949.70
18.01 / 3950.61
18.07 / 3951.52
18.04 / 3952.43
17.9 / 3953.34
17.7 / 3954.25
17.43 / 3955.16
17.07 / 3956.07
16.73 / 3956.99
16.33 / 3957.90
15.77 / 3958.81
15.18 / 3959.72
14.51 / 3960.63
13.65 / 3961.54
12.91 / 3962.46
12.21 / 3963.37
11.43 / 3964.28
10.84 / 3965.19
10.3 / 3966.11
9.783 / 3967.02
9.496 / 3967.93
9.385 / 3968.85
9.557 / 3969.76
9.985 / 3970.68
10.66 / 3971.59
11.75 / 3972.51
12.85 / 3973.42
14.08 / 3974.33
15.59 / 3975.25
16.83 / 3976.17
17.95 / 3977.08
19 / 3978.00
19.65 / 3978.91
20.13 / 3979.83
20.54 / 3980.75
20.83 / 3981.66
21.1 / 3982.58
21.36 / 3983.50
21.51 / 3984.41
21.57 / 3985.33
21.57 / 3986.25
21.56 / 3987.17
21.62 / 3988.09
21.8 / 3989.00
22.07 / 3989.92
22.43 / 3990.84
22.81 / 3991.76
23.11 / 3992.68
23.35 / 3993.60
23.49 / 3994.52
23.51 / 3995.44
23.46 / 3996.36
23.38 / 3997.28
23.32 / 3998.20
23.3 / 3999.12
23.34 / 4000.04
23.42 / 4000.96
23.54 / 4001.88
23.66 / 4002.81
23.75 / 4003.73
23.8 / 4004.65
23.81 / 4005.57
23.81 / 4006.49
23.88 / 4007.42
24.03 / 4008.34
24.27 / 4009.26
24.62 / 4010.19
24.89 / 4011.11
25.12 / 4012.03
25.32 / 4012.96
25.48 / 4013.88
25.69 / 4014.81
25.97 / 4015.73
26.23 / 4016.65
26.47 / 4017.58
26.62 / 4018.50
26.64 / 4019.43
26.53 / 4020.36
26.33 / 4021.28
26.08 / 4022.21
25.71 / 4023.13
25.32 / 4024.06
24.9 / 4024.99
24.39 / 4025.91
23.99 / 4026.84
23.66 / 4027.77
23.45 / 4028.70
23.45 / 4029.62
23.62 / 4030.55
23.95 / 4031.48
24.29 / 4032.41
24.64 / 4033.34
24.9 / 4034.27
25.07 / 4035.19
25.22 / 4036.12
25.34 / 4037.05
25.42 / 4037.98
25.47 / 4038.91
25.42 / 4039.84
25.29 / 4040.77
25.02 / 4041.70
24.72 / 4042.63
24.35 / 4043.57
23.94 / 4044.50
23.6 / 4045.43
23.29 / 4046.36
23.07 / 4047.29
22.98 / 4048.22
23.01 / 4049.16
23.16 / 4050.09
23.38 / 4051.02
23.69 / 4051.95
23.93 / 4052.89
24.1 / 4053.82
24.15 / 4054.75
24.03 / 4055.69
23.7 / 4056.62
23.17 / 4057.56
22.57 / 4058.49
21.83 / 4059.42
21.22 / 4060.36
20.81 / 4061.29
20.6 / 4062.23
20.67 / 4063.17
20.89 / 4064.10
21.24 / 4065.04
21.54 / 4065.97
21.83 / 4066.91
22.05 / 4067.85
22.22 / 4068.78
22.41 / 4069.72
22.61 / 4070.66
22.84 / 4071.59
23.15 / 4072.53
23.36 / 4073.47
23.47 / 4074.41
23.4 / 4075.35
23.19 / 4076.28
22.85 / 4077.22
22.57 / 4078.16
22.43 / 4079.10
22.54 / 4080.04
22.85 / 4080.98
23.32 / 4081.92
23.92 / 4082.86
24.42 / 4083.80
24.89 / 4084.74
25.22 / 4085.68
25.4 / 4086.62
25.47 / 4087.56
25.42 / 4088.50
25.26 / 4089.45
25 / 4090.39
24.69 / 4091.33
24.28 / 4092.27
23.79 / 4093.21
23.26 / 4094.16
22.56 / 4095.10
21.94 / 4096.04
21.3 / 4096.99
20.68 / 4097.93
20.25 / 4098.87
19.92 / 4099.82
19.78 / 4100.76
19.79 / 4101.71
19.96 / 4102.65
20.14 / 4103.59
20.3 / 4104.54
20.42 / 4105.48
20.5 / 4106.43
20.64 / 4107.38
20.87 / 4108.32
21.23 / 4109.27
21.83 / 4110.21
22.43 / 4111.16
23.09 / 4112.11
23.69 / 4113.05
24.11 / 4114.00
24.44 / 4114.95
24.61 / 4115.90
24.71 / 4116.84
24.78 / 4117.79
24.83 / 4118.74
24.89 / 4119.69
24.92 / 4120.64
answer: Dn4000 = 1.7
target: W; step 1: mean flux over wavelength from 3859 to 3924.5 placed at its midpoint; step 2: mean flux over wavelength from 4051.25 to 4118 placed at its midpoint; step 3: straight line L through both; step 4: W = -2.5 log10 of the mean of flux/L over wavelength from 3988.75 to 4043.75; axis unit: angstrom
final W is -0.21 mag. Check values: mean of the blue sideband 15.8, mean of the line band 24.5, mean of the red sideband 22.7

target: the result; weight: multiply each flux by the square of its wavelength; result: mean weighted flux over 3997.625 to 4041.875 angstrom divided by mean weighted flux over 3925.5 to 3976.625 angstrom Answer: 2.0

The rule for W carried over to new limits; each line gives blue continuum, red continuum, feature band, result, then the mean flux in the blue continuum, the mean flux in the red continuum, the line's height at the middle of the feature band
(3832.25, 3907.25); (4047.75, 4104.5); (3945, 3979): 0.211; 14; 22.7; 17.9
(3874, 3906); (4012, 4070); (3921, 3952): 0.341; 15.2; 24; 17.9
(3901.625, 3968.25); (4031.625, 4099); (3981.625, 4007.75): -0.208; 14.9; 23.4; 18.8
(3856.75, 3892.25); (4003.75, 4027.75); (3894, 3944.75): 0.136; 13.9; 25.1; 17.5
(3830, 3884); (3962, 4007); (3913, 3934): 0.079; 13.1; 18.8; 16.1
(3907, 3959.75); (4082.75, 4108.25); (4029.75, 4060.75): -0.185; 15.2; 22.5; 20.2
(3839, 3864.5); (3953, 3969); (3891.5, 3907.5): -0.233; 13.6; 13.9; 13.7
